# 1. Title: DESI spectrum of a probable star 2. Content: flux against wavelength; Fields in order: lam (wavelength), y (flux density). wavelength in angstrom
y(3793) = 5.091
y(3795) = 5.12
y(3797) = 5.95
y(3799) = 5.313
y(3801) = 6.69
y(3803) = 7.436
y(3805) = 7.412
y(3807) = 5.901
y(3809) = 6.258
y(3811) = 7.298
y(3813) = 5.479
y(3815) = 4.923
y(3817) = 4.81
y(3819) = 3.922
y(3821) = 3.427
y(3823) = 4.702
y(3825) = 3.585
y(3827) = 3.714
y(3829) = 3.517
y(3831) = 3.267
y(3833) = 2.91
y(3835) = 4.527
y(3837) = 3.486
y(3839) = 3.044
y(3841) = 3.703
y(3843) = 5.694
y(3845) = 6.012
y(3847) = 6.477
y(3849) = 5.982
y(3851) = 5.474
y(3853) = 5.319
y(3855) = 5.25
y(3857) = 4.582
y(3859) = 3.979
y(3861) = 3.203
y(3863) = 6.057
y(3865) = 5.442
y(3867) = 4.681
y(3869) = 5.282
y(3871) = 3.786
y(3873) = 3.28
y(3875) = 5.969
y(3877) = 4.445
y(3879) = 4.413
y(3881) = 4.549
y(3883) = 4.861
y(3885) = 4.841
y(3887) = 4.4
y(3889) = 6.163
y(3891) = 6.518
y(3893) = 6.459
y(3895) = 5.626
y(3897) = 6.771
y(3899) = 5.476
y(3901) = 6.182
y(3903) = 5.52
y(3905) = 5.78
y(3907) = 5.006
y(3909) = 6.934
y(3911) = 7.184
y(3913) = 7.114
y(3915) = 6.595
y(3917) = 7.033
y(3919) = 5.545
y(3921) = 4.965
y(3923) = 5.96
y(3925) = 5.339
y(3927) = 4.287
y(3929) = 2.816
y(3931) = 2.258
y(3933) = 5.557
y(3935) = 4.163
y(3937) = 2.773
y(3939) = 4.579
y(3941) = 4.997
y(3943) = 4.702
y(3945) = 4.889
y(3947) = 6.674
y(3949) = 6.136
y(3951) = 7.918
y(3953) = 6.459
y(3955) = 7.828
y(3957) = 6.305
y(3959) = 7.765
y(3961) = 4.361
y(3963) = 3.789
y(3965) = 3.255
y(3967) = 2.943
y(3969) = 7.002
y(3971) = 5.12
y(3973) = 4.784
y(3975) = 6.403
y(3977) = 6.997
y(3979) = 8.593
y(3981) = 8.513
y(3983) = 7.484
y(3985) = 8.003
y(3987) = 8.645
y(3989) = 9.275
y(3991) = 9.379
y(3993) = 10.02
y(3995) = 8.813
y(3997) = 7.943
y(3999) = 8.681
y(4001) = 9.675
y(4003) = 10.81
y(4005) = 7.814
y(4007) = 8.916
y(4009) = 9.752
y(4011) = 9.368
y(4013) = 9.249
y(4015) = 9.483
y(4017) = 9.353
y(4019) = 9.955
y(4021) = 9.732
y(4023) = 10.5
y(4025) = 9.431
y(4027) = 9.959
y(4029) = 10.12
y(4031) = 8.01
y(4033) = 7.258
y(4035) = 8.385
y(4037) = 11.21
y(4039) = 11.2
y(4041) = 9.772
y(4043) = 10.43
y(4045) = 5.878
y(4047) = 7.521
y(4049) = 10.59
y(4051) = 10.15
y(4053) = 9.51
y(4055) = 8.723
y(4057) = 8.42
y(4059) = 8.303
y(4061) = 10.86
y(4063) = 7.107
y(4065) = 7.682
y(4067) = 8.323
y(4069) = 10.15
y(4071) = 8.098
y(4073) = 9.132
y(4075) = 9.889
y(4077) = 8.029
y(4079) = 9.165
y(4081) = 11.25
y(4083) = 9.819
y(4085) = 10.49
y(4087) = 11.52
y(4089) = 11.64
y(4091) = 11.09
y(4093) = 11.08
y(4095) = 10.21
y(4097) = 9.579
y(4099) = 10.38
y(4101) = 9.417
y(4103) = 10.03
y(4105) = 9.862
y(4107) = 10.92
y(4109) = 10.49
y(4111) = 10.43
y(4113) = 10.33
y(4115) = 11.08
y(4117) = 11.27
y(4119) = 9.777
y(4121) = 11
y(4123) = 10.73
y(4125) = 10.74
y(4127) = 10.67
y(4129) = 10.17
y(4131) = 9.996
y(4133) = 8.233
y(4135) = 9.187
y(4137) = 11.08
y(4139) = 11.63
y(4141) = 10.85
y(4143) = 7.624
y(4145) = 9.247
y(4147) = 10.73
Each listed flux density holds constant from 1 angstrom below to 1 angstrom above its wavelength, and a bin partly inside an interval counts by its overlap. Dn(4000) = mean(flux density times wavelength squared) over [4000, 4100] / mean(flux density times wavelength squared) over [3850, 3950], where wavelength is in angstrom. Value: 1.97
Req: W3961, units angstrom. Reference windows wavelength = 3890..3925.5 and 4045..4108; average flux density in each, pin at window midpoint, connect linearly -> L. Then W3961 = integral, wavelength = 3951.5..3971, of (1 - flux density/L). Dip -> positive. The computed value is 4.4 angstrom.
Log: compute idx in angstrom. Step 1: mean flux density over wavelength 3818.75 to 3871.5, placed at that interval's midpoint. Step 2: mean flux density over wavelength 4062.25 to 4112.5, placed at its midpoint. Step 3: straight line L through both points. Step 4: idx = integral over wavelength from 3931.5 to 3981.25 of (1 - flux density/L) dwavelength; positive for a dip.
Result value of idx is 9.6 angstrom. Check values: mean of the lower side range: 4.5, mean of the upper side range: 9.85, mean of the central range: 5.62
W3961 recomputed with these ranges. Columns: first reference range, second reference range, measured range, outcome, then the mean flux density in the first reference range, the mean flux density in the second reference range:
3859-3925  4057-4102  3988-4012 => -4.01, 5.48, 9.66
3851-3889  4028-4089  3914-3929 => 1.21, 4.75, 9.27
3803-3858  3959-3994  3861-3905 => 2.66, 4.89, 6.77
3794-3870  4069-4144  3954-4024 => 1.07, 5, 10.2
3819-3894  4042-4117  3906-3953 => 6.66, 4.67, 9.69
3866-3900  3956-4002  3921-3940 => 5.83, 5.15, 7.12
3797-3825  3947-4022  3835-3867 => 6.29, 5.6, 7.73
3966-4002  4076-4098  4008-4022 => -1.77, 7.68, 10.4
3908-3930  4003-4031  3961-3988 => 5.99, 5.8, 9.5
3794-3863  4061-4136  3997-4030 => -4.29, 4.97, 9.98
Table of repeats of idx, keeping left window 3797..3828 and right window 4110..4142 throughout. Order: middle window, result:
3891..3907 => 2.0 angstrom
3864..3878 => 3.6 angstrom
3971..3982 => 1.6 angstrom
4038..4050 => -0.1 angstrom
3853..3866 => 2.9 angstrom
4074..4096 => -1.3 angstrom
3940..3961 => 3.8 angstrom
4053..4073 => 1.6 angstrom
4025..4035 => 0.1 angstrom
